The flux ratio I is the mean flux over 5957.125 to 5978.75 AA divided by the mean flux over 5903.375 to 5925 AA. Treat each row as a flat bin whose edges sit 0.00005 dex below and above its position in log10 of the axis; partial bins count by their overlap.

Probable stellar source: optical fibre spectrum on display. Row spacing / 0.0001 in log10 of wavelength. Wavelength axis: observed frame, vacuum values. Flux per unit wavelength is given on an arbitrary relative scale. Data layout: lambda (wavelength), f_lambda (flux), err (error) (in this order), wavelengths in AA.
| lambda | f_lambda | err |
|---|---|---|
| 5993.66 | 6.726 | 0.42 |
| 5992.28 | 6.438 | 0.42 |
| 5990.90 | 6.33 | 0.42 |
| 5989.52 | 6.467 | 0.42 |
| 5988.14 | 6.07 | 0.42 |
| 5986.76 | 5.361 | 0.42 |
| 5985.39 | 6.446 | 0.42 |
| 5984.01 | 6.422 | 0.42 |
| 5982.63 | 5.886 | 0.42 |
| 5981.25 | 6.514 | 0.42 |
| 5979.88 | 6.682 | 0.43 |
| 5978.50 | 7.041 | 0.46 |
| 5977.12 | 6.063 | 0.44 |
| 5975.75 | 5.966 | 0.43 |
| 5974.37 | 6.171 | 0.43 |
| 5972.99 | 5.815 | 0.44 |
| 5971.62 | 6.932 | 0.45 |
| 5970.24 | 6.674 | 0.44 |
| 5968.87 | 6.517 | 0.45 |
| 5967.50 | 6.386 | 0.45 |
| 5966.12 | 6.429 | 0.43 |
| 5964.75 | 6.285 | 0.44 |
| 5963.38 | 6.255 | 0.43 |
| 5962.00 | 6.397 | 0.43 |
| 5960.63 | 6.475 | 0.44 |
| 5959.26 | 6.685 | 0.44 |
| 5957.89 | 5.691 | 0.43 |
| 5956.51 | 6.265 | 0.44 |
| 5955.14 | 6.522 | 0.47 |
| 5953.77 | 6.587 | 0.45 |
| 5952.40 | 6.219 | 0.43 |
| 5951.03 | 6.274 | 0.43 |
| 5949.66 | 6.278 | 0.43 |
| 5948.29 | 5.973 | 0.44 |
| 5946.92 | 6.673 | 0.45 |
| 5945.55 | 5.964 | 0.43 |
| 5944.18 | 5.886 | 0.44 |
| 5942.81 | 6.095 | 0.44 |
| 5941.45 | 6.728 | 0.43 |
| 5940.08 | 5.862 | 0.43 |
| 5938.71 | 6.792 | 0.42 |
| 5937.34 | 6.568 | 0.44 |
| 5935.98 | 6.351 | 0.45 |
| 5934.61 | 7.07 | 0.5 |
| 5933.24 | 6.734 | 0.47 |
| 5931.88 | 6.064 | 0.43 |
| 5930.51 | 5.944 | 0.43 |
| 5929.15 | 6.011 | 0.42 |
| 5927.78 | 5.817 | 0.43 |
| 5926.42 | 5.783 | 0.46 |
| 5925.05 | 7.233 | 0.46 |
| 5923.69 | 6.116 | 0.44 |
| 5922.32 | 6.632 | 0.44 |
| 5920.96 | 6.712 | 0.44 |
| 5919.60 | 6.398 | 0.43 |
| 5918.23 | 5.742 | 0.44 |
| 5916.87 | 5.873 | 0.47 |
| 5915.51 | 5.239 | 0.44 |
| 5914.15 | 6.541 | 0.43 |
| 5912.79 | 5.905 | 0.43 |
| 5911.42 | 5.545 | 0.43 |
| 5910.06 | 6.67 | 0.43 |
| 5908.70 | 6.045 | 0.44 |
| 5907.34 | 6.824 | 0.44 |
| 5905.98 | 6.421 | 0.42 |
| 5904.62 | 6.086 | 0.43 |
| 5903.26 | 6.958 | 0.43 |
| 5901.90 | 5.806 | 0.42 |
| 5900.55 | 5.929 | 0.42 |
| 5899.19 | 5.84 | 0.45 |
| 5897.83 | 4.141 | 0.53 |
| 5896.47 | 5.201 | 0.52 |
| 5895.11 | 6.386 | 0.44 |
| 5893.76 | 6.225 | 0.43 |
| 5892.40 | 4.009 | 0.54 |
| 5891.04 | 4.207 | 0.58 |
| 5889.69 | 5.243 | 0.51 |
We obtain 1.0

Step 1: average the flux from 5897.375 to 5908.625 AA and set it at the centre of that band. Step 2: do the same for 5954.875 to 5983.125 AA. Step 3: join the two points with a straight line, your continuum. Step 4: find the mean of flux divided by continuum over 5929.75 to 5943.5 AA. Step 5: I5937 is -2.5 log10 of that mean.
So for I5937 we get -0.037 mag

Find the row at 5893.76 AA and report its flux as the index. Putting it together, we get 6.225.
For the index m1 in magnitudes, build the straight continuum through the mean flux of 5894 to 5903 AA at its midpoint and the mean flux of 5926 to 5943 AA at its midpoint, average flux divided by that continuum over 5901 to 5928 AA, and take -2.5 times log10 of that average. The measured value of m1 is -0.05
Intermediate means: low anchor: 5.65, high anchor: 6.31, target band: 6.22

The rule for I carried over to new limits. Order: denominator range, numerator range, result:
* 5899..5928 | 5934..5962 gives 1.02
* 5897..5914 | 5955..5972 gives 1.06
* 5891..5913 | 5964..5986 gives 1.10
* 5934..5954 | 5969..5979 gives 1.00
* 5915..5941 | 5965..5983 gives 1.02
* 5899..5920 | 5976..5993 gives 1.03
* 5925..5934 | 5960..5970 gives 1.04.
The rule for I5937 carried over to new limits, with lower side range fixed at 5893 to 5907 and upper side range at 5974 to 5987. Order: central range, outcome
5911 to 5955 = -0.03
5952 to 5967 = -0.03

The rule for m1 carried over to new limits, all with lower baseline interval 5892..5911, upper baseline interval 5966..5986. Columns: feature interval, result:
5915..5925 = -0.03 mag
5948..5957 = -0.01 mag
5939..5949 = 0.00 mag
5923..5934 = -0.02 mag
